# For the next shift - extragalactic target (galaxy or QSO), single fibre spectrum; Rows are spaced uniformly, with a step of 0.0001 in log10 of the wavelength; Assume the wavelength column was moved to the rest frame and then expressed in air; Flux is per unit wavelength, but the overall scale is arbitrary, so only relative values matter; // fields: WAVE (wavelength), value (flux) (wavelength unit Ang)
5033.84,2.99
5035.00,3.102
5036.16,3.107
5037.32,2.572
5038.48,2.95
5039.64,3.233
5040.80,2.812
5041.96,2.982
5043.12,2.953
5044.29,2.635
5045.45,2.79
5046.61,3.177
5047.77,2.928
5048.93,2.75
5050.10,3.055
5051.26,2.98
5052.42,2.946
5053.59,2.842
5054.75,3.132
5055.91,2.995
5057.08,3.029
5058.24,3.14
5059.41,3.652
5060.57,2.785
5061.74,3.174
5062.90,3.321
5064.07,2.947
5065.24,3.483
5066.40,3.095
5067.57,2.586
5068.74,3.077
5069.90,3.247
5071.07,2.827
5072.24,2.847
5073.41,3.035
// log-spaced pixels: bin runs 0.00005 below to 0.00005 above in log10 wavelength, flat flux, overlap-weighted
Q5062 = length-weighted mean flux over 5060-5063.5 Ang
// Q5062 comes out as 3.09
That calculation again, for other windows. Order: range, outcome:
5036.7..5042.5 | 2.91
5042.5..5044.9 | 2.79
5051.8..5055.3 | 2.97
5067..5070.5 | 2.97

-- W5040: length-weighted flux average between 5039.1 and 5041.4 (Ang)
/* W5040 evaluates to 3.02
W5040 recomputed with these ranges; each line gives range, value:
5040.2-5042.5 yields 2.9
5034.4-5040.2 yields 2.99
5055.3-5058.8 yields 3.06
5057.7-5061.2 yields 3.19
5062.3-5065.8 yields 3.25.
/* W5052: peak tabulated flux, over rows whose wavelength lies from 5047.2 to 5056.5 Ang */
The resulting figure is 3.132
